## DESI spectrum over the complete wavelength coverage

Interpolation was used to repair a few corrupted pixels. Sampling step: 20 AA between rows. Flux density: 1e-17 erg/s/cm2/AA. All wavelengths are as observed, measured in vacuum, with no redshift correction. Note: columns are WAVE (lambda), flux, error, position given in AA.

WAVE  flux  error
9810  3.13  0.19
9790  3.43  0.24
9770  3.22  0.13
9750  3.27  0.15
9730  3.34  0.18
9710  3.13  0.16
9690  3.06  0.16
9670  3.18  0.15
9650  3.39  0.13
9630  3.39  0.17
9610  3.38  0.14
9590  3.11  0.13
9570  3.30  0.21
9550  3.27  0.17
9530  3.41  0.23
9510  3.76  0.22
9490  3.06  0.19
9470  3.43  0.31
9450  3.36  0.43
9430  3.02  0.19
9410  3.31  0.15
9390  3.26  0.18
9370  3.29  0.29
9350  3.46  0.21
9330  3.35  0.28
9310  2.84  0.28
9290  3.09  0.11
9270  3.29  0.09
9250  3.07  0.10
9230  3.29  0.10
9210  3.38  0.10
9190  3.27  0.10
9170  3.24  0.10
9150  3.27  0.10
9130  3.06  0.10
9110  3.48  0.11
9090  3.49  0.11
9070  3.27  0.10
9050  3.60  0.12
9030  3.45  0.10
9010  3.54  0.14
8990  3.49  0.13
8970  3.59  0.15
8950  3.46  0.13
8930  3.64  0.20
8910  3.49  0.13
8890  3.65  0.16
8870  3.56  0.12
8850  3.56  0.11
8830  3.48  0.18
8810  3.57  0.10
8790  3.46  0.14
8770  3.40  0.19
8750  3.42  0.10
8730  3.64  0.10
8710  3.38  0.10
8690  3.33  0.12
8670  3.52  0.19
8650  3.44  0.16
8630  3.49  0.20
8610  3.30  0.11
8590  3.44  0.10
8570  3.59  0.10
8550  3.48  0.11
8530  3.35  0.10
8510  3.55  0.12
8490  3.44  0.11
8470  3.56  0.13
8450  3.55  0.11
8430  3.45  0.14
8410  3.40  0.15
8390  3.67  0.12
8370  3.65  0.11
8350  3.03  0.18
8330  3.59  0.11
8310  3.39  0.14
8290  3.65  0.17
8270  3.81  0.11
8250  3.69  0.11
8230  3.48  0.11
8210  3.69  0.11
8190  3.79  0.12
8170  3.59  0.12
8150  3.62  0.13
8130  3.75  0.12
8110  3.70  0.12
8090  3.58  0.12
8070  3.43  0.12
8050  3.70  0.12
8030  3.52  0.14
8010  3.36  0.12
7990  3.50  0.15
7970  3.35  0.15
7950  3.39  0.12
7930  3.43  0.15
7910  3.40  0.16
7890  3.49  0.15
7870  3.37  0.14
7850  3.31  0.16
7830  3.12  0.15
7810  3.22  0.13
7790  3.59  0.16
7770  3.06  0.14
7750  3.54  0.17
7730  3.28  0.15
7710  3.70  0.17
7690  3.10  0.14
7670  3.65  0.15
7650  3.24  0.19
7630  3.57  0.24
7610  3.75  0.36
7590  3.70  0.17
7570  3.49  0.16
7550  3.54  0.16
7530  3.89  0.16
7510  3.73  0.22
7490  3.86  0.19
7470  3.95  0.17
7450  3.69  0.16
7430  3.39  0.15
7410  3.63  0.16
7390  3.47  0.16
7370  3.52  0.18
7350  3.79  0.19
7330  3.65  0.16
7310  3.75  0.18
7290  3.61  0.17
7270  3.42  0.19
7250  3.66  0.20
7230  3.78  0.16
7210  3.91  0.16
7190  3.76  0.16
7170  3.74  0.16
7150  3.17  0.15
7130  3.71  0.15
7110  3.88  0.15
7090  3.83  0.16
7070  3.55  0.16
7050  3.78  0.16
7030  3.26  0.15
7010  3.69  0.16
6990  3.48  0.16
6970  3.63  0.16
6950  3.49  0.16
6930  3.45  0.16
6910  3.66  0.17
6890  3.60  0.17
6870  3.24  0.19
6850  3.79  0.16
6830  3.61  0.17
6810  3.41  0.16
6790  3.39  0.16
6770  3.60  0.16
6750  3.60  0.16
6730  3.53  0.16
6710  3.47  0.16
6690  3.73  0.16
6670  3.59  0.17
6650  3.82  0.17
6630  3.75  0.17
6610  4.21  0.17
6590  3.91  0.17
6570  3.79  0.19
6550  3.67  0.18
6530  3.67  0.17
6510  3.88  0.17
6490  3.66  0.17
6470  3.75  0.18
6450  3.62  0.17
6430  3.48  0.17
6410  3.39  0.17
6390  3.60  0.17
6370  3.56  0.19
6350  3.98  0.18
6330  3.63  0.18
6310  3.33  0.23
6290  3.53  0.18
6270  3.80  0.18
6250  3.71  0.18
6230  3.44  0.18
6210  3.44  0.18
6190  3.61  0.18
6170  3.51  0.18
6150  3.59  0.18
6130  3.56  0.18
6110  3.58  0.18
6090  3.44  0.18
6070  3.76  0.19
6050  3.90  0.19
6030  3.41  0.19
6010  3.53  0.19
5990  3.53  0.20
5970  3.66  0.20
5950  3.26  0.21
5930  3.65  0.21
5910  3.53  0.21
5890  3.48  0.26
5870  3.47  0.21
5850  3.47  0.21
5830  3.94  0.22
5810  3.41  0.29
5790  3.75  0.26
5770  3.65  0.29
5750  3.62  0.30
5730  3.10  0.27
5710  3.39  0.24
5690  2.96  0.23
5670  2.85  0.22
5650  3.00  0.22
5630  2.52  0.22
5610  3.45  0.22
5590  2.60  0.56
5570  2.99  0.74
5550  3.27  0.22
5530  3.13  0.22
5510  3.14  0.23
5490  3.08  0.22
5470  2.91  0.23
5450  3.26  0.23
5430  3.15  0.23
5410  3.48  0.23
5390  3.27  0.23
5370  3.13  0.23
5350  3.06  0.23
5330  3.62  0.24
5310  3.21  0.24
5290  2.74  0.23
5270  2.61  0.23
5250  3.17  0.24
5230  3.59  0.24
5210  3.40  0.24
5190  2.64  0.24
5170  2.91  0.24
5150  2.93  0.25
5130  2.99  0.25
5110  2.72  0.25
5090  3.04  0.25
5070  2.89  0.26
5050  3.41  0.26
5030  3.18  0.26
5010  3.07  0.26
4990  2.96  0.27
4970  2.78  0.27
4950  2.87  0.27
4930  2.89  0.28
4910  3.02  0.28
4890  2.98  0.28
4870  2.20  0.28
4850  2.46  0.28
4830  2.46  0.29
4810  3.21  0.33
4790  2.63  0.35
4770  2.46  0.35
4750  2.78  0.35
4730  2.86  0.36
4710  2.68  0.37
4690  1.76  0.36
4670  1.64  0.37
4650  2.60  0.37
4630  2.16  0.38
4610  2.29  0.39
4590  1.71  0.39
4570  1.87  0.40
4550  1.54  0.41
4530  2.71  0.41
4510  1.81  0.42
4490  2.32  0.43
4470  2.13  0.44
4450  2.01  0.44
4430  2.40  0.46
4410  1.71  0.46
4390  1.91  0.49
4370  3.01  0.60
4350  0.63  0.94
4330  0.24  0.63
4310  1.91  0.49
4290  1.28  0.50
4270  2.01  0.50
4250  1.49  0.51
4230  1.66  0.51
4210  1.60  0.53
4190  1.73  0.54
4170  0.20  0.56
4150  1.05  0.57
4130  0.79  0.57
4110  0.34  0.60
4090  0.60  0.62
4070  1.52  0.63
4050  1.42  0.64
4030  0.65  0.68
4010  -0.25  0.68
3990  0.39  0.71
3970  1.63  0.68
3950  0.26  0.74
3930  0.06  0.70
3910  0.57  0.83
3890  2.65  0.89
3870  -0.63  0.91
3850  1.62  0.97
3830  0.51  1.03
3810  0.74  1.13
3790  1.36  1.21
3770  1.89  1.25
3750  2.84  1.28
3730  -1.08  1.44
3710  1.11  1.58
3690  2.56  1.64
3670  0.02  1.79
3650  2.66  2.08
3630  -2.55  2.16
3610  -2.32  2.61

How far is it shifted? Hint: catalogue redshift 0.089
